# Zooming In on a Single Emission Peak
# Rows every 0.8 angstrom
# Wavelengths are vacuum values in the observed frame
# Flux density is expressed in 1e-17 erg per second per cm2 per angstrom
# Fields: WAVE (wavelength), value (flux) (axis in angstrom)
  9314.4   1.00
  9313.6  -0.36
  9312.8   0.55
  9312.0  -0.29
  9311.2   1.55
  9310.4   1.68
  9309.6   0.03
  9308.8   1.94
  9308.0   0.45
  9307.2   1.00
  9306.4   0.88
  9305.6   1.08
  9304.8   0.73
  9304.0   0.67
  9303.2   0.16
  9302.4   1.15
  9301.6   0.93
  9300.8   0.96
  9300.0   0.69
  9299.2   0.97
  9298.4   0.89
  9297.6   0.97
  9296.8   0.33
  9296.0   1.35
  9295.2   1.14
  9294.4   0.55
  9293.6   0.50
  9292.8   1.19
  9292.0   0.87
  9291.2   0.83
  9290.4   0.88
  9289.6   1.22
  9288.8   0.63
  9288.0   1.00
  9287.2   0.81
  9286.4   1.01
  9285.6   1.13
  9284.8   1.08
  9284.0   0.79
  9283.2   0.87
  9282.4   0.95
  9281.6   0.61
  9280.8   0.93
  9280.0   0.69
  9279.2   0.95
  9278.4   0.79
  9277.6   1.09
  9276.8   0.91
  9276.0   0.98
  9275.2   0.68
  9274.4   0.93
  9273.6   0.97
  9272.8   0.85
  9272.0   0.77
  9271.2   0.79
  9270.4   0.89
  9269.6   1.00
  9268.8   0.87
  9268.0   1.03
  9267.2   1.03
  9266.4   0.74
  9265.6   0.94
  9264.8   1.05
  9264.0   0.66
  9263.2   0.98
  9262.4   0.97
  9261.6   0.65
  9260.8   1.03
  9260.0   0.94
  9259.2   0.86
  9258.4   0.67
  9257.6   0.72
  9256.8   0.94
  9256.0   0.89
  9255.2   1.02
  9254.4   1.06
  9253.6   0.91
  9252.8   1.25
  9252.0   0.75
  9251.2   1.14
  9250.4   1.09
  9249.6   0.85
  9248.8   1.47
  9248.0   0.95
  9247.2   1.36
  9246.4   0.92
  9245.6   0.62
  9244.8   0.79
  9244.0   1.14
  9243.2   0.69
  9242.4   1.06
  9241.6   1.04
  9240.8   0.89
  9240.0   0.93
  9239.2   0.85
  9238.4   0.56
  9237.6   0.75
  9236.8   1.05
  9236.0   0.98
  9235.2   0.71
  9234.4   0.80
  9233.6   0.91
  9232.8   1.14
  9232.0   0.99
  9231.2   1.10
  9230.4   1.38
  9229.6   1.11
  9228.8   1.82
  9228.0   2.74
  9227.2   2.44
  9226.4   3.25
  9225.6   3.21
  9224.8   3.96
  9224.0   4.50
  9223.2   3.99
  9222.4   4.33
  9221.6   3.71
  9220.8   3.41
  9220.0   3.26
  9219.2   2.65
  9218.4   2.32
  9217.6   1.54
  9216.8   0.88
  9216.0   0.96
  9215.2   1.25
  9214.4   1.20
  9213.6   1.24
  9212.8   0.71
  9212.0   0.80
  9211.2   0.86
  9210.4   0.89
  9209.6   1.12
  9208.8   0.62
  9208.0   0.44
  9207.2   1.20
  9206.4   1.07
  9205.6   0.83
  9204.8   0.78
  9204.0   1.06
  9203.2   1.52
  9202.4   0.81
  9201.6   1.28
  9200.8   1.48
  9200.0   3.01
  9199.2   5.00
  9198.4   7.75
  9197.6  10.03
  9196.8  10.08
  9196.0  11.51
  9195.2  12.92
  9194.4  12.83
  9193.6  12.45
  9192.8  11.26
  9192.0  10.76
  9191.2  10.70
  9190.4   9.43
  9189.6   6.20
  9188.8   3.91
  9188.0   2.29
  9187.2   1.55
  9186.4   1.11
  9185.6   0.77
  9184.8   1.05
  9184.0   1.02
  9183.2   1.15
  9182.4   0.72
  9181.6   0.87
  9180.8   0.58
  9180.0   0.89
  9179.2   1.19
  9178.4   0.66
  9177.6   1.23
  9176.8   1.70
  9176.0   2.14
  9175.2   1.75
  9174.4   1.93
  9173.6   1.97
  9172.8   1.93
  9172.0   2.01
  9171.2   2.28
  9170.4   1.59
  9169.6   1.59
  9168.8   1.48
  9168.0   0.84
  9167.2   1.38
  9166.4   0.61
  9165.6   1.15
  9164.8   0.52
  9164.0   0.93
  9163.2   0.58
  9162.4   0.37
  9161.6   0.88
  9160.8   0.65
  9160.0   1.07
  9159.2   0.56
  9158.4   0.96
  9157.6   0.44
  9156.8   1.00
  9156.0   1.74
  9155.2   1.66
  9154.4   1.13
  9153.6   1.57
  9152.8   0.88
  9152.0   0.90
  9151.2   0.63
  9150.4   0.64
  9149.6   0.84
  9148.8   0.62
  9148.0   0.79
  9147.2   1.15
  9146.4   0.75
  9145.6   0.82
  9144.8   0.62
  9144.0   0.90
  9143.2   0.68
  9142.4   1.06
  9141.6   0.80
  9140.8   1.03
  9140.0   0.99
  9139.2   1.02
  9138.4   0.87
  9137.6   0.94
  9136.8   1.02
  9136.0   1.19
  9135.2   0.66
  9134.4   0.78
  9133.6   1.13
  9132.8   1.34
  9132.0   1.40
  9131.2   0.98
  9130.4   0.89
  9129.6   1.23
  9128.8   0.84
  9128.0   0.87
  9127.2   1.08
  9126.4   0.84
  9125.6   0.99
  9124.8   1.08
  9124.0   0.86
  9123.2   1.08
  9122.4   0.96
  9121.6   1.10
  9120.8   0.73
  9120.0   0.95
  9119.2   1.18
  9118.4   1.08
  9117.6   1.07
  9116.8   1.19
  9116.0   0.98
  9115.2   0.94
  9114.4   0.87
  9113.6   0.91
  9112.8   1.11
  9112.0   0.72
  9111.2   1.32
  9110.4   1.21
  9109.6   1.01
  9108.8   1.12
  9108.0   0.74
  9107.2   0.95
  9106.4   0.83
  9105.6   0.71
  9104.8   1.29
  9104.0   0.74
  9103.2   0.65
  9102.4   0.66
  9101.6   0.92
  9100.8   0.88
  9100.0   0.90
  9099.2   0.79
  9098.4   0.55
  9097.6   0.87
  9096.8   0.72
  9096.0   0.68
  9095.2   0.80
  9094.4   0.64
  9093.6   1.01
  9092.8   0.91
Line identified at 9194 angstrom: H-alpha 6563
